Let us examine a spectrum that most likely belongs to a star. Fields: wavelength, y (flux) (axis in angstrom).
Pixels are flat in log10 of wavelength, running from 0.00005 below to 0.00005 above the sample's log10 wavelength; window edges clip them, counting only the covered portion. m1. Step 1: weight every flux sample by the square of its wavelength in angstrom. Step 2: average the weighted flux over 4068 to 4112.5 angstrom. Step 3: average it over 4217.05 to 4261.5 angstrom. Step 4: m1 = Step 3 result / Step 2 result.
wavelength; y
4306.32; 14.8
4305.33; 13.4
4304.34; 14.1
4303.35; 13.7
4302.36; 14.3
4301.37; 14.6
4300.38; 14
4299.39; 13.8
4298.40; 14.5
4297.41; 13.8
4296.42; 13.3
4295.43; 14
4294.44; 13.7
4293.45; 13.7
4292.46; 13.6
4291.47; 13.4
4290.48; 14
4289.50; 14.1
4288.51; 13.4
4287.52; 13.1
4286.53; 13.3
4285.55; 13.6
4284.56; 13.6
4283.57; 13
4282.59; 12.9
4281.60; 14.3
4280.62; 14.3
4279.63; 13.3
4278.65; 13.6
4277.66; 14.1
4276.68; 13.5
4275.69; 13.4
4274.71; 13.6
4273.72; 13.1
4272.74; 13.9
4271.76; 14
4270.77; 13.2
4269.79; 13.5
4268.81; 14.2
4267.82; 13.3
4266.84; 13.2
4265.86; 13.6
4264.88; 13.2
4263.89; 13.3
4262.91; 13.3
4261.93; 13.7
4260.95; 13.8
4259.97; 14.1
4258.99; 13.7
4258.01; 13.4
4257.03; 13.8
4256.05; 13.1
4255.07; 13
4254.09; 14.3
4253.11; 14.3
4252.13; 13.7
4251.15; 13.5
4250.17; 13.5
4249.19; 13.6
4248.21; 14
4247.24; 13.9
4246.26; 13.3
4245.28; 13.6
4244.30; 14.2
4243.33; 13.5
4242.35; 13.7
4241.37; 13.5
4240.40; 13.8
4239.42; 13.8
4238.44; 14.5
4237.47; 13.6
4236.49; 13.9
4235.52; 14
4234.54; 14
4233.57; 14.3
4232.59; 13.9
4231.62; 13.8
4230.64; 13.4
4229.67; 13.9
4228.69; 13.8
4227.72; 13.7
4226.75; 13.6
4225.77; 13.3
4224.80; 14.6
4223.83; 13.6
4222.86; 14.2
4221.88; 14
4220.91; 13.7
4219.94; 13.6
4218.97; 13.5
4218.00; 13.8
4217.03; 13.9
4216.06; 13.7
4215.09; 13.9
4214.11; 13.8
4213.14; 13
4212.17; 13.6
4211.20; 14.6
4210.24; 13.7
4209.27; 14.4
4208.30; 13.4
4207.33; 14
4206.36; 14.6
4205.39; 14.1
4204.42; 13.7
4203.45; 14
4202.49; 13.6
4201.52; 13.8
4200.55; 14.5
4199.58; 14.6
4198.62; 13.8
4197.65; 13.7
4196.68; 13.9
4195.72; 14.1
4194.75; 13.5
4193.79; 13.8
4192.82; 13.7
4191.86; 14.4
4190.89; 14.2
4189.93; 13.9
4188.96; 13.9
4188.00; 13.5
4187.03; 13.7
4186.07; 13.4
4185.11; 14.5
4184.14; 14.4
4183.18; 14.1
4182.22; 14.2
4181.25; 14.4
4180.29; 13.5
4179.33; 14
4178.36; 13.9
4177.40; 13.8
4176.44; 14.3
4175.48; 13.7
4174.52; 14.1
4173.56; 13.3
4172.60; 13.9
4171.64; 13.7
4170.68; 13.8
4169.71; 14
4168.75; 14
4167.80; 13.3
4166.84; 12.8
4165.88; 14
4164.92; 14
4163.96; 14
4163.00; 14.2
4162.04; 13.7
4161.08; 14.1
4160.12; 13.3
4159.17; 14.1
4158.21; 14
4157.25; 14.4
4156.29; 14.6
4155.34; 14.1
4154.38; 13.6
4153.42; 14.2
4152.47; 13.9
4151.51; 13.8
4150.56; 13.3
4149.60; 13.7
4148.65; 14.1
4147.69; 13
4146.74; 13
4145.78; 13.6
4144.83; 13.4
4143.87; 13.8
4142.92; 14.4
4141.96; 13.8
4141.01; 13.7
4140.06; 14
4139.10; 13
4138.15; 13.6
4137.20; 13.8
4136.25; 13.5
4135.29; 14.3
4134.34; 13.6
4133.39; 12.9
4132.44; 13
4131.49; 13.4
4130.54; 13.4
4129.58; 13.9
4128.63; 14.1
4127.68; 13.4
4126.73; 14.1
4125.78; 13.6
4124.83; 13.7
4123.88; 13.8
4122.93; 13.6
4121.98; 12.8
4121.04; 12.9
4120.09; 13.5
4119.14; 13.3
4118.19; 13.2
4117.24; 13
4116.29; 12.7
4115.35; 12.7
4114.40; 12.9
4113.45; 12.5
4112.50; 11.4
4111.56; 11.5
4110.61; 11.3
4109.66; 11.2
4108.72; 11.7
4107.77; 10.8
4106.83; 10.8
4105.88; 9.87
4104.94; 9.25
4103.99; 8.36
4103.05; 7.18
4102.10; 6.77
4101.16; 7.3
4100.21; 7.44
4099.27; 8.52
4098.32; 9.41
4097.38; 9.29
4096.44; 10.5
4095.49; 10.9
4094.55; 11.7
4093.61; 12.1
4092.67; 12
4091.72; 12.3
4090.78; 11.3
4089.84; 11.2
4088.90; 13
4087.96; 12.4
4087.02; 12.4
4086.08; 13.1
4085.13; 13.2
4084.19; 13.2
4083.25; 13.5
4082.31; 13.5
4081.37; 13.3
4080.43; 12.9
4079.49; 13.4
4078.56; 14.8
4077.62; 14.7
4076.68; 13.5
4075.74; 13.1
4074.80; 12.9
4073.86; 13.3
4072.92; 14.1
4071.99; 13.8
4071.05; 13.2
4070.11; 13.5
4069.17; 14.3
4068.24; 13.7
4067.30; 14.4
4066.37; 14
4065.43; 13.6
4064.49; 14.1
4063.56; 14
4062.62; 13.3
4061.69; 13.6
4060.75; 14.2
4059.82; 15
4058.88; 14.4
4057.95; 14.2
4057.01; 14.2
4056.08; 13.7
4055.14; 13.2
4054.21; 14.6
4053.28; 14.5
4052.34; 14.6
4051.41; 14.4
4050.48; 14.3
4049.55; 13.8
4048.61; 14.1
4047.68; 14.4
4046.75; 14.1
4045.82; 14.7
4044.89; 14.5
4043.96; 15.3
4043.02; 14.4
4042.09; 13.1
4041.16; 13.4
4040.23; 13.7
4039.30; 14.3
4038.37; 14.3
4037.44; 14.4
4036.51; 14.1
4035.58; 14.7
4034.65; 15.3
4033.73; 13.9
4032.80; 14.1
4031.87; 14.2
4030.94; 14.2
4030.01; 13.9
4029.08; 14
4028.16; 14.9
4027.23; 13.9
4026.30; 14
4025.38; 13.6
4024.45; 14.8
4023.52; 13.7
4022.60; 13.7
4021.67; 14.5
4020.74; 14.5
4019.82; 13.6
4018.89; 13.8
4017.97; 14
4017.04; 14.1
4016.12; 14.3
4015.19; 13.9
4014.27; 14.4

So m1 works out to 1.3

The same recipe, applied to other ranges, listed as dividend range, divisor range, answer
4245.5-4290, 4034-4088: 1.08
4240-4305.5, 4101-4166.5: 1.13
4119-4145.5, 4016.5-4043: 1.01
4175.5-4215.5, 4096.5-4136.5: 1.23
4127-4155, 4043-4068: 1.00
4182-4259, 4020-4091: 1.08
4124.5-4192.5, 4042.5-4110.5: 1.14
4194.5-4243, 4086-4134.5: 1.24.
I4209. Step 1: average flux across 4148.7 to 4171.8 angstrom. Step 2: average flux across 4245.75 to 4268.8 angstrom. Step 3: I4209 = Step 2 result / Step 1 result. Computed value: 0.98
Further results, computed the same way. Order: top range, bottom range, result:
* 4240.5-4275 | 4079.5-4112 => 1.24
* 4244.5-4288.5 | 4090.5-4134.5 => 1.16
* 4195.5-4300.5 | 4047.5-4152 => 1.07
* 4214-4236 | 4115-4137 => 1.03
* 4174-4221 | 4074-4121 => 1.19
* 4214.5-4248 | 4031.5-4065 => 0.97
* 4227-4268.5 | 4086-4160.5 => 1.10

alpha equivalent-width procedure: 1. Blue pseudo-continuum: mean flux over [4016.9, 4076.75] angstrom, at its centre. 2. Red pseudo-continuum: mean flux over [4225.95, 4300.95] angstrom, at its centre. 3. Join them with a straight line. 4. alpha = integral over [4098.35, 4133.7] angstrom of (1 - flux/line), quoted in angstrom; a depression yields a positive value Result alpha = 5.5 angstrom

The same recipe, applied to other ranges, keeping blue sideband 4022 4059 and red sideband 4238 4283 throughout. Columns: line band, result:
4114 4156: 1.3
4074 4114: 7.5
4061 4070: 0.2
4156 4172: 0.0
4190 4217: -0.3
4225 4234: 0.0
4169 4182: 0.0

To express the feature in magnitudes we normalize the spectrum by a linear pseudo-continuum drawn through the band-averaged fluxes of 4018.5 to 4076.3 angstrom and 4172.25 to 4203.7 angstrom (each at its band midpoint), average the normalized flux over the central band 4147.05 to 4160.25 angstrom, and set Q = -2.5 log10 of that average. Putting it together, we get 0.01 mag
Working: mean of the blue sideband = 14.1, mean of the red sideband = 13.9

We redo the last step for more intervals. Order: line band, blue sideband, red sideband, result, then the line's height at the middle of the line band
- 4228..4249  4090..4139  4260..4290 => -0.05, 13.2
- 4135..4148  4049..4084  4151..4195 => 0.02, 13.9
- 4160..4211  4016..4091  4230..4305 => -0.01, 13.8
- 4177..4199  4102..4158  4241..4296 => -0.06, 13.2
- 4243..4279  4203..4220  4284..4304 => 0.01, 13.8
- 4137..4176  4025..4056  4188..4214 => 0.02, 14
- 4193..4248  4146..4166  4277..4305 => 0.00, 13.8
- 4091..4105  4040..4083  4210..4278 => 0.41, 13.9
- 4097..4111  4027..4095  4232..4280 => 0.43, 13.7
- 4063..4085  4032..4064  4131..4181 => 0.03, 14.1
